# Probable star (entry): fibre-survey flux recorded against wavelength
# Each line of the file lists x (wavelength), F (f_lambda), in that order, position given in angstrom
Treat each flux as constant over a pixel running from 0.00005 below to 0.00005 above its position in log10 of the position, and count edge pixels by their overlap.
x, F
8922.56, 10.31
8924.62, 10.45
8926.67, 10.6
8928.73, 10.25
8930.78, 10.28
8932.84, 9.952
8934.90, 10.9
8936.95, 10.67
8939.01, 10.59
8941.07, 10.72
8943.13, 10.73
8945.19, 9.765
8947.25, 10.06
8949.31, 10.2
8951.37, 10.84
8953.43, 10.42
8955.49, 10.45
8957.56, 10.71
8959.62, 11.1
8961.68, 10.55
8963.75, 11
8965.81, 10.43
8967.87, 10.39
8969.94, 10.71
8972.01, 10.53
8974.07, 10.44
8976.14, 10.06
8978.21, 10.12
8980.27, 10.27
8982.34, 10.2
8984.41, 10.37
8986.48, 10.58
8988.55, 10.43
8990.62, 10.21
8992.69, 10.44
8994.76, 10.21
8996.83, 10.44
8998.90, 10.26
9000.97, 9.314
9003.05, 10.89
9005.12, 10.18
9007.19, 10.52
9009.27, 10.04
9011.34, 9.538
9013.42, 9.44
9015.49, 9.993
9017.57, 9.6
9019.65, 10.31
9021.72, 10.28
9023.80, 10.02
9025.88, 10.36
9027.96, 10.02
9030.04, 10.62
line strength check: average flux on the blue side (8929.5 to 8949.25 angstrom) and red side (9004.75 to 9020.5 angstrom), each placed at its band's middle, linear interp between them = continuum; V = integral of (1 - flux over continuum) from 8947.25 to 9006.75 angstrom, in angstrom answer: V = -1.5 angstrom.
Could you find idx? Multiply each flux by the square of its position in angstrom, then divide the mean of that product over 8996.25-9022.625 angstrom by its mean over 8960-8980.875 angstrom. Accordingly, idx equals 0.97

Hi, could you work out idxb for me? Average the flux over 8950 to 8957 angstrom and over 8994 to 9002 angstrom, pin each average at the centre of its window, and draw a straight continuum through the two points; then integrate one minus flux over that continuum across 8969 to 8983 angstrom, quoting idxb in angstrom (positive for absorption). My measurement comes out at 0.0 angstrom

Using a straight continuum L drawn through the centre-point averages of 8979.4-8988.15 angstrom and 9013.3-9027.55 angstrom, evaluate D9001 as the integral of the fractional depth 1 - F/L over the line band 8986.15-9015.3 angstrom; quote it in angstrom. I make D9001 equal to 0.1 angstrom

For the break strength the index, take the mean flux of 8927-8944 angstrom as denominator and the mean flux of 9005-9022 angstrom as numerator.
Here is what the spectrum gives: 0.95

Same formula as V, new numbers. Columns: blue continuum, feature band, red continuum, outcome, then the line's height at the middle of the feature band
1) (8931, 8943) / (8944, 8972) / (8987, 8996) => -0.10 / 10.5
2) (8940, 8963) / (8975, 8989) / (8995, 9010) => 0.08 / 10.3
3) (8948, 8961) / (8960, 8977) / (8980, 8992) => -0.08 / 10.5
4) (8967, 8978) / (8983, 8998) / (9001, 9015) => -0.24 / 10.2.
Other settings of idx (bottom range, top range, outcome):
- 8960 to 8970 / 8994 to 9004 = 0.97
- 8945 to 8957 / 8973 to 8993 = 1.00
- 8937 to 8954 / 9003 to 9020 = 0.97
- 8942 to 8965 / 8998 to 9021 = 0.96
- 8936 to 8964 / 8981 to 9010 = 0.99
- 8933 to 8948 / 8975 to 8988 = 0.99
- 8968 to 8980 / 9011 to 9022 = 0.96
